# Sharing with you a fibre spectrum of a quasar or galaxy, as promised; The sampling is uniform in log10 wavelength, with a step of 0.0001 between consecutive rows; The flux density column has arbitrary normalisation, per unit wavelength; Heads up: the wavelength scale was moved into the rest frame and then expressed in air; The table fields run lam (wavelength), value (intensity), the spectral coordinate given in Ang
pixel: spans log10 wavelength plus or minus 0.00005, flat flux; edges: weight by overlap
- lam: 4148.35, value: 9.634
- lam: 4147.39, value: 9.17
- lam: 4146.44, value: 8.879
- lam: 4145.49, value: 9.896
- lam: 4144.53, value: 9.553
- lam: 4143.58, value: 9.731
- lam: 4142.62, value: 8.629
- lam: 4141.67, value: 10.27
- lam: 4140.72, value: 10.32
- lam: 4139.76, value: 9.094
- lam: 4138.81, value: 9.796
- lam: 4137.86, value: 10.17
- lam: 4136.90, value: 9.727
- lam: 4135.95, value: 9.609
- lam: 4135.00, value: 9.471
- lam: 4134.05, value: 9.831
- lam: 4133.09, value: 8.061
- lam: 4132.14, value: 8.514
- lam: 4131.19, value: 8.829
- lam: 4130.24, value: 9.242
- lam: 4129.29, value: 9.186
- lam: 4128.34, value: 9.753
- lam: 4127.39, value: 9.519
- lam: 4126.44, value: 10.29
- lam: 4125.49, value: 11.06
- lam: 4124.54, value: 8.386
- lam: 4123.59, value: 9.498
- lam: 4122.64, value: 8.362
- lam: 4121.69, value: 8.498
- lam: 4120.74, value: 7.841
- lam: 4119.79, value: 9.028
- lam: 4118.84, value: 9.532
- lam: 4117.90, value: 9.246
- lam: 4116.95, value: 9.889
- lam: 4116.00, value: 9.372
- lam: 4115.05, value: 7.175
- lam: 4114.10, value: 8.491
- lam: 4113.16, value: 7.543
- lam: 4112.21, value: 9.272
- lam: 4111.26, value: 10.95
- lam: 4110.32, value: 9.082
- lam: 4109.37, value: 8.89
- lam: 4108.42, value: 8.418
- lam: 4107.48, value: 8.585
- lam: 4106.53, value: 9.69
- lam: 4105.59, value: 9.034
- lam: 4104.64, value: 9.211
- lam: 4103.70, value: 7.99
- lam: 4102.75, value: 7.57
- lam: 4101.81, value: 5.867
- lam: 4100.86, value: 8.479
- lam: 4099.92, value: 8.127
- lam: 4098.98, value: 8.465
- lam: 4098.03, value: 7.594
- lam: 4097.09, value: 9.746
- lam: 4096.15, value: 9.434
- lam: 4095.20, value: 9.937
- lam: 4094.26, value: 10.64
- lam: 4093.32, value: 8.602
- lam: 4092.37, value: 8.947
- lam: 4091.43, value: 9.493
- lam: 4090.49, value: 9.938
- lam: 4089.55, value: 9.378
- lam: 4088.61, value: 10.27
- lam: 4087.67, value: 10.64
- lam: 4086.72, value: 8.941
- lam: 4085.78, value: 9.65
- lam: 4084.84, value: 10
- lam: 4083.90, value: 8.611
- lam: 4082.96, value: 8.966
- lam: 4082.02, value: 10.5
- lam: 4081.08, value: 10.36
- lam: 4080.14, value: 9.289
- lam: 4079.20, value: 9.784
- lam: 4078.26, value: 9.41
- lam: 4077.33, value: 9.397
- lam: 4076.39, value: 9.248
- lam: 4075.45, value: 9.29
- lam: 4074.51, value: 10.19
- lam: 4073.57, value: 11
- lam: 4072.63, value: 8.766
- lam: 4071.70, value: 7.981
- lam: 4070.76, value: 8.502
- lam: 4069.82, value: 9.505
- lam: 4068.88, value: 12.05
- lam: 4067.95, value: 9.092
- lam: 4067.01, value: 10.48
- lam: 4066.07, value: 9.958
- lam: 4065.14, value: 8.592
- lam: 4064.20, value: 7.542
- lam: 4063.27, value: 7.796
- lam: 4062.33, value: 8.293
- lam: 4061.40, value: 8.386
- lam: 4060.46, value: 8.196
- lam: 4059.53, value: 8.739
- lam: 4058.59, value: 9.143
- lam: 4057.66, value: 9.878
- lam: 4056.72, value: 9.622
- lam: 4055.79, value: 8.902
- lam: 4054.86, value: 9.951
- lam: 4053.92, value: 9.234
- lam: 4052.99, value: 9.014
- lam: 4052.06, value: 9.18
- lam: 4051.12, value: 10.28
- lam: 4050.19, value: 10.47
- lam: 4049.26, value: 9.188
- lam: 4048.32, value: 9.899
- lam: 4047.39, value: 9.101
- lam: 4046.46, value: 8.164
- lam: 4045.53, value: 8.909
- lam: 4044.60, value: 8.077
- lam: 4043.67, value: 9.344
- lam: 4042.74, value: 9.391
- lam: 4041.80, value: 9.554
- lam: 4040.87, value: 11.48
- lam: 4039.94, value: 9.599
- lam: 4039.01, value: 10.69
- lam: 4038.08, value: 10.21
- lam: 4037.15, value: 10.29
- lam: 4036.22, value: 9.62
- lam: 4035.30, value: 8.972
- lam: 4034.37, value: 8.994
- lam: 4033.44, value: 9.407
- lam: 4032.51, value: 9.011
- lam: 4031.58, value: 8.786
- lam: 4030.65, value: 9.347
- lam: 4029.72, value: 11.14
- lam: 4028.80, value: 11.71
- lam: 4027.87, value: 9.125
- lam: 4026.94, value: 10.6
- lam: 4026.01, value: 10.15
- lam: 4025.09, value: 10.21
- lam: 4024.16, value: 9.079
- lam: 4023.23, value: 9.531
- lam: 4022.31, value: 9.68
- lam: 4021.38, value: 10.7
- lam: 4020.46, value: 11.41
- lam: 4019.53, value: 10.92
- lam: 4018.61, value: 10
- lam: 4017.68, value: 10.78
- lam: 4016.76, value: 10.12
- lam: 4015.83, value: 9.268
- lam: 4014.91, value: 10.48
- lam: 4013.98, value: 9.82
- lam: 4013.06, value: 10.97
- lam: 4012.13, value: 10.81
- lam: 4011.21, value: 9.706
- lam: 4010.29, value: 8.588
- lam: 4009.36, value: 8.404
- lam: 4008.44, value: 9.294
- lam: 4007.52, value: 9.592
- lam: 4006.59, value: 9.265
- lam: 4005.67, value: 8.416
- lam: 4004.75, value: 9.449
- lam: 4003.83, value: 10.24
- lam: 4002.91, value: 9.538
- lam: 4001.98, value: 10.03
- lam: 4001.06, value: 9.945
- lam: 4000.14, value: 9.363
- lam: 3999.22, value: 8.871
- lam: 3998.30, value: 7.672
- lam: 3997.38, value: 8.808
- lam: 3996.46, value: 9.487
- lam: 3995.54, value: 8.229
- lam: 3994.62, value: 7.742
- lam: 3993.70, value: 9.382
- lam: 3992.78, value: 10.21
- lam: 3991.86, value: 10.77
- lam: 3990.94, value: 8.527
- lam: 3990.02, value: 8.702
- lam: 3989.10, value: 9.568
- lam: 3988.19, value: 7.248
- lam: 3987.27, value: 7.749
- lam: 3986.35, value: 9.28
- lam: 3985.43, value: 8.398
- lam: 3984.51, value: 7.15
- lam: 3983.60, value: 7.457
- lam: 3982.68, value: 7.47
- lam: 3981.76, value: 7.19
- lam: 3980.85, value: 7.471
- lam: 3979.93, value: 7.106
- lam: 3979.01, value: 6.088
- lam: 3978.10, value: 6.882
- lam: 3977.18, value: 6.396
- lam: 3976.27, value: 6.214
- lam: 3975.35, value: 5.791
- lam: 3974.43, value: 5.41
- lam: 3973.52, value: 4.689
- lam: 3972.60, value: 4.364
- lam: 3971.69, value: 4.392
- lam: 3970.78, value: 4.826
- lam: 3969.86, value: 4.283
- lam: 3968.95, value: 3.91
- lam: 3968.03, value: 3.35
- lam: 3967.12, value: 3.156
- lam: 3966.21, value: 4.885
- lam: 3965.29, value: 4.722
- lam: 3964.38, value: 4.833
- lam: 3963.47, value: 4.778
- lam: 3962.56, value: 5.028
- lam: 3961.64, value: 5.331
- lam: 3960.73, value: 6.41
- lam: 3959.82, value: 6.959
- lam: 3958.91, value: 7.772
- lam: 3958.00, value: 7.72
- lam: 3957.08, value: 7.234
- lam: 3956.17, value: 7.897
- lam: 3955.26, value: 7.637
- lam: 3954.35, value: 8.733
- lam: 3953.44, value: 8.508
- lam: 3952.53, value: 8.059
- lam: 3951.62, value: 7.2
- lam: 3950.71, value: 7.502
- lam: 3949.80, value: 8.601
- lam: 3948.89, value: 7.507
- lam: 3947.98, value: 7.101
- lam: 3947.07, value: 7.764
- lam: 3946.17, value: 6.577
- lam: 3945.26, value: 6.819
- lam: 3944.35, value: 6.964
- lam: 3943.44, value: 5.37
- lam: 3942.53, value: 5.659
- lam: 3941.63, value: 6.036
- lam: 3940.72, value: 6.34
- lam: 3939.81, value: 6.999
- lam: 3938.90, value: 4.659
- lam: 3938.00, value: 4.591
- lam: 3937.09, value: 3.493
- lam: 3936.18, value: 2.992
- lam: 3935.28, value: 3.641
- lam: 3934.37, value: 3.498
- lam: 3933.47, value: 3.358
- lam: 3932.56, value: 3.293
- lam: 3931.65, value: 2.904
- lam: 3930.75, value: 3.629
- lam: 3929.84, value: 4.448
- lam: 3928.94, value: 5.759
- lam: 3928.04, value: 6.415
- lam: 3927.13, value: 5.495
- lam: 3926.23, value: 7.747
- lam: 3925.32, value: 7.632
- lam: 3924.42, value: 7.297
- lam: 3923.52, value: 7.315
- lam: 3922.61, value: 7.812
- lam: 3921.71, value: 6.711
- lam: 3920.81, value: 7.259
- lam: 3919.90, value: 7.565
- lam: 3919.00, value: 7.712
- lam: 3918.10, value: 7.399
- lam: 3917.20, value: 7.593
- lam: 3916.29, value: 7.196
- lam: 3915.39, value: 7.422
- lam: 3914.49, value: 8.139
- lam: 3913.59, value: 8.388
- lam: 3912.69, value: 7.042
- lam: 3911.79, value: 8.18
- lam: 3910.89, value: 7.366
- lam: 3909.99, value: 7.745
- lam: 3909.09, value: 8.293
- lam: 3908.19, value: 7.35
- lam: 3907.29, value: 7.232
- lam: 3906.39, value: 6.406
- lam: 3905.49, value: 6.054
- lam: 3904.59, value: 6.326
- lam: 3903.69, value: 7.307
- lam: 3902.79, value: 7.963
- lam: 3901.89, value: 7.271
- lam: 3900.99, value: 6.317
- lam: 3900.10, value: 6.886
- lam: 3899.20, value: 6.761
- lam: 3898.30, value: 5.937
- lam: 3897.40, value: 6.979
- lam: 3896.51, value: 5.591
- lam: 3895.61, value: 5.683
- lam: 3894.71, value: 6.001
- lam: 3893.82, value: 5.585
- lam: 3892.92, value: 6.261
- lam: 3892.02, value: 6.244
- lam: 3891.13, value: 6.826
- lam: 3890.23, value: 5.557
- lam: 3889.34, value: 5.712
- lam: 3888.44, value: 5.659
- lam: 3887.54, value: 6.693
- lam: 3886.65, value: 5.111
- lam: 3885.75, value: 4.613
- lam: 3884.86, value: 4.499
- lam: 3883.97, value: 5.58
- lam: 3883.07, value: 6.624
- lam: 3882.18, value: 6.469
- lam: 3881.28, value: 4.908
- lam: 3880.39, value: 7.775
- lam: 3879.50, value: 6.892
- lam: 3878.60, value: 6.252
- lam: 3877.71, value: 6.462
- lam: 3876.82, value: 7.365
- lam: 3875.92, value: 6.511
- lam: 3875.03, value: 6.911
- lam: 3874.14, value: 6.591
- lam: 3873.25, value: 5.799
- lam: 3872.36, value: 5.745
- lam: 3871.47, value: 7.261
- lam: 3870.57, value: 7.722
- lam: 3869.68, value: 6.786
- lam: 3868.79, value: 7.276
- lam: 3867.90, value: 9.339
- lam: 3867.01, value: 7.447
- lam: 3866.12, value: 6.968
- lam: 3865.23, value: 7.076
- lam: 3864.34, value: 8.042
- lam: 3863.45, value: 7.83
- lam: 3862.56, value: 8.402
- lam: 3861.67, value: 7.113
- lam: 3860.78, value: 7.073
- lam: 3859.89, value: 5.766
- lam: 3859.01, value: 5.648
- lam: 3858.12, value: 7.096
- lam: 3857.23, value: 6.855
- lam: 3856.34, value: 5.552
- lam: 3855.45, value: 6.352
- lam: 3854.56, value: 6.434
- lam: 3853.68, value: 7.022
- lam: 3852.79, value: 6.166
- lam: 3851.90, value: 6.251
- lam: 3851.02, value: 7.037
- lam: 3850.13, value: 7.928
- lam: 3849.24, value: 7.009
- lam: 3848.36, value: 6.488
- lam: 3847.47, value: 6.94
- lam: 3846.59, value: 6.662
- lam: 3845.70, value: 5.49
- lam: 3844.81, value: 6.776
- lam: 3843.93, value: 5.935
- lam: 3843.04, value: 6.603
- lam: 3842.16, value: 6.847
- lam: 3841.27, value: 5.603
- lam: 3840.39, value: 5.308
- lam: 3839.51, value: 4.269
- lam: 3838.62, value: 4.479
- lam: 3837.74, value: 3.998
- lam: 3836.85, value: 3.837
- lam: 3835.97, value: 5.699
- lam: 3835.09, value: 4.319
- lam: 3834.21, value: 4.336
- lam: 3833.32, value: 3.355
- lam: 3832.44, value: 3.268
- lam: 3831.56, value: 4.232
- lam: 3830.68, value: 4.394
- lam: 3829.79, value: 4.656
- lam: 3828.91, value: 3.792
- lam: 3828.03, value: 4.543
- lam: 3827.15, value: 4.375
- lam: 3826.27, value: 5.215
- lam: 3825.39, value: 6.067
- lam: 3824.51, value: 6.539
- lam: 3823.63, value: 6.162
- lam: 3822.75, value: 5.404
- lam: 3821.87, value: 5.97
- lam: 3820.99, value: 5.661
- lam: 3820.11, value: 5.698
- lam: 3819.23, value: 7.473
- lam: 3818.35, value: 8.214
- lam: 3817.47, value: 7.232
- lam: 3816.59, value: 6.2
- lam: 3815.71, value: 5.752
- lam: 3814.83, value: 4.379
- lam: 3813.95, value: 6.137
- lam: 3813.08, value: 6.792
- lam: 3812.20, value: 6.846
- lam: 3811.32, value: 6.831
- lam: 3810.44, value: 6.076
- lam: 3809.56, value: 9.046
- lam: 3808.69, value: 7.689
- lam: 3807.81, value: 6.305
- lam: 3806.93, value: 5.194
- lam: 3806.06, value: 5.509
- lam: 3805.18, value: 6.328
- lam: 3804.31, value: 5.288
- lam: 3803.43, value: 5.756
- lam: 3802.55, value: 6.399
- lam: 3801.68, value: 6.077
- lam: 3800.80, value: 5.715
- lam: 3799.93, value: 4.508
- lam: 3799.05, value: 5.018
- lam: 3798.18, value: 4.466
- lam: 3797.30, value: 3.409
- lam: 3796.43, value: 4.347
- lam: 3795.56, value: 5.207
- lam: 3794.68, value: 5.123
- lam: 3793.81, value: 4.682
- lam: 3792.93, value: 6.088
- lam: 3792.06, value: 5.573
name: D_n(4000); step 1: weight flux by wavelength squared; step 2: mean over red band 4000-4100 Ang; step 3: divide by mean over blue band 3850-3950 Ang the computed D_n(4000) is 1.59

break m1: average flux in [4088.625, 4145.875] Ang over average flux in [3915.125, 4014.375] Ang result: 1.3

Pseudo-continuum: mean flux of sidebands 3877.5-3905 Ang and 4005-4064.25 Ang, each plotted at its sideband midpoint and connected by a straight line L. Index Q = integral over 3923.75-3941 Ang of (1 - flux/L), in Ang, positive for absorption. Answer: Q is 5.3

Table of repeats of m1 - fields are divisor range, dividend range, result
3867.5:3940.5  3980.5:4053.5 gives 1.48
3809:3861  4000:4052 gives 1.66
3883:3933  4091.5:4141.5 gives 1.39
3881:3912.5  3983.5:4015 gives 1.42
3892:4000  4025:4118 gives 1.40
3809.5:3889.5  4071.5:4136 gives 1.49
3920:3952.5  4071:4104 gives 1.55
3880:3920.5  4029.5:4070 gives 1.41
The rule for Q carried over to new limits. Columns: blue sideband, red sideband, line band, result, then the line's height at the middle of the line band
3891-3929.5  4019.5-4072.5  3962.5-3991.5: 7.24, 8.23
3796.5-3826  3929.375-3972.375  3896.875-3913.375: -3.67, 5.8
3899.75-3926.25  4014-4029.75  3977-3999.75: 2.90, 9.36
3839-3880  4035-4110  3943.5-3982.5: 8.13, 7.96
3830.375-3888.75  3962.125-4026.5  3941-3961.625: 0.70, 7.48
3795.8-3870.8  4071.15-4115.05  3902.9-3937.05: 3.06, 7.06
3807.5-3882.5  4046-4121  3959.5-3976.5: 6.28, 7.74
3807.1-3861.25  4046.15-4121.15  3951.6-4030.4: -1.13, 7.95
